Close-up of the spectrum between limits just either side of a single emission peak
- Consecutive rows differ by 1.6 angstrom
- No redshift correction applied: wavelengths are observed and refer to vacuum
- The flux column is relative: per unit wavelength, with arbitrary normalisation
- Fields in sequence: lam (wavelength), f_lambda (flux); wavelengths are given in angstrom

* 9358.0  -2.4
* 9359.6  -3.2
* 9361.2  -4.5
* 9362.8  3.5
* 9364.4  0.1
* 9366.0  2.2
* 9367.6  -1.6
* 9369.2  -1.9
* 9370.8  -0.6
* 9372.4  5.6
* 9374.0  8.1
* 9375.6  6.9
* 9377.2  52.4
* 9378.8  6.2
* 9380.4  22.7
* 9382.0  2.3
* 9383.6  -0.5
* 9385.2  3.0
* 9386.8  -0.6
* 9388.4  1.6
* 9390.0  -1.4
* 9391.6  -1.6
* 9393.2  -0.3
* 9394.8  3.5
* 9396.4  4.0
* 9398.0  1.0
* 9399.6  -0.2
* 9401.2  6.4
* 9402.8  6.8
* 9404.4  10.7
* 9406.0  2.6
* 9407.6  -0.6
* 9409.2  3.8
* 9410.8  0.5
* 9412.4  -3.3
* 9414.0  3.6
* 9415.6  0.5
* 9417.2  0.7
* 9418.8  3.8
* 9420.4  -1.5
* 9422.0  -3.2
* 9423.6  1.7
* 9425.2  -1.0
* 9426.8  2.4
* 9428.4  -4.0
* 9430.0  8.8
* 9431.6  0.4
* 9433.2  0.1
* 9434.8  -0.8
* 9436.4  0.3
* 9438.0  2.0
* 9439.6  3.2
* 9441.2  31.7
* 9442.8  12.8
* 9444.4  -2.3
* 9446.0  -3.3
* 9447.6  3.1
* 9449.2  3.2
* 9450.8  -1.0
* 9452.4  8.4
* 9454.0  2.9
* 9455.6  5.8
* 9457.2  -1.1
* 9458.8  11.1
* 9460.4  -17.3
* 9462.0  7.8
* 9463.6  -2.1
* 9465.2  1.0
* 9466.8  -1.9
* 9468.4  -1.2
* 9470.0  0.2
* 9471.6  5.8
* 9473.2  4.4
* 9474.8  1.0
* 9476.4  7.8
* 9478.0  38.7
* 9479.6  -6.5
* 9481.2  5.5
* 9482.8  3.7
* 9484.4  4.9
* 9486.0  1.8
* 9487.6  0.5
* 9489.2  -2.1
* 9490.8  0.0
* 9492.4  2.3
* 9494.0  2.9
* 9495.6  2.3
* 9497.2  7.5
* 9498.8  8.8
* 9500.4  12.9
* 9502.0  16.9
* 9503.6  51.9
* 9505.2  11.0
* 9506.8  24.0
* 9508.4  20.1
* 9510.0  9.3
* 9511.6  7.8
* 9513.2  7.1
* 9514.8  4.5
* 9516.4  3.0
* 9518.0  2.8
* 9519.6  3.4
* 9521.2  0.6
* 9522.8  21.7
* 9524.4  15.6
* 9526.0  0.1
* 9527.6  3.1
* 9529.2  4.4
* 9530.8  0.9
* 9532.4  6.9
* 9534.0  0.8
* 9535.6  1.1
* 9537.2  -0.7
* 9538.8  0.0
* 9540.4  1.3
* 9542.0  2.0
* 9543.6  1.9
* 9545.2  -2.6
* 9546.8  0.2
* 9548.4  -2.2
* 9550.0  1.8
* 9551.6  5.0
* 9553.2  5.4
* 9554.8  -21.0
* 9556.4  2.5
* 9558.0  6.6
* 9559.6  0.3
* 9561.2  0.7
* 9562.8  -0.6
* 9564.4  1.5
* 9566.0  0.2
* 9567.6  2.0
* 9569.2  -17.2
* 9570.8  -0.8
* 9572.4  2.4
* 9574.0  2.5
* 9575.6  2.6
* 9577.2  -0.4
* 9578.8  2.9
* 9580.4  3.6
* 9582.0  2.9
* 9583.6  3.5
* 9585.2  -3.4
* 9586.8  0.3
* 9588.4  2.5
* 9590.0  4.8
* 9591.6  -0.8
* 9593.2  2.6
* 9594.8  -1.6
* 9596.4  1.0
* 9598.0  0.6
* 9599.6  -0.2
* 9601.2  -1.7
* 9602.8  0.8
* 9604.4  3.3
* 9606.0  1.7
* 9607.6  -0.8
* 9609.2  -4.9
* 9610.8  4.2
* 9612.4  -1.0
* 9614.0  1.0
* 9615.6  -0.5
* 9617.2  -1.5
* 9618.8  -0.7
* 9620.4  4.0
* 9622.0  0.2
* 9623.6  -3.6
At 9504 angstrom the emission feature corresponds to [O II]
